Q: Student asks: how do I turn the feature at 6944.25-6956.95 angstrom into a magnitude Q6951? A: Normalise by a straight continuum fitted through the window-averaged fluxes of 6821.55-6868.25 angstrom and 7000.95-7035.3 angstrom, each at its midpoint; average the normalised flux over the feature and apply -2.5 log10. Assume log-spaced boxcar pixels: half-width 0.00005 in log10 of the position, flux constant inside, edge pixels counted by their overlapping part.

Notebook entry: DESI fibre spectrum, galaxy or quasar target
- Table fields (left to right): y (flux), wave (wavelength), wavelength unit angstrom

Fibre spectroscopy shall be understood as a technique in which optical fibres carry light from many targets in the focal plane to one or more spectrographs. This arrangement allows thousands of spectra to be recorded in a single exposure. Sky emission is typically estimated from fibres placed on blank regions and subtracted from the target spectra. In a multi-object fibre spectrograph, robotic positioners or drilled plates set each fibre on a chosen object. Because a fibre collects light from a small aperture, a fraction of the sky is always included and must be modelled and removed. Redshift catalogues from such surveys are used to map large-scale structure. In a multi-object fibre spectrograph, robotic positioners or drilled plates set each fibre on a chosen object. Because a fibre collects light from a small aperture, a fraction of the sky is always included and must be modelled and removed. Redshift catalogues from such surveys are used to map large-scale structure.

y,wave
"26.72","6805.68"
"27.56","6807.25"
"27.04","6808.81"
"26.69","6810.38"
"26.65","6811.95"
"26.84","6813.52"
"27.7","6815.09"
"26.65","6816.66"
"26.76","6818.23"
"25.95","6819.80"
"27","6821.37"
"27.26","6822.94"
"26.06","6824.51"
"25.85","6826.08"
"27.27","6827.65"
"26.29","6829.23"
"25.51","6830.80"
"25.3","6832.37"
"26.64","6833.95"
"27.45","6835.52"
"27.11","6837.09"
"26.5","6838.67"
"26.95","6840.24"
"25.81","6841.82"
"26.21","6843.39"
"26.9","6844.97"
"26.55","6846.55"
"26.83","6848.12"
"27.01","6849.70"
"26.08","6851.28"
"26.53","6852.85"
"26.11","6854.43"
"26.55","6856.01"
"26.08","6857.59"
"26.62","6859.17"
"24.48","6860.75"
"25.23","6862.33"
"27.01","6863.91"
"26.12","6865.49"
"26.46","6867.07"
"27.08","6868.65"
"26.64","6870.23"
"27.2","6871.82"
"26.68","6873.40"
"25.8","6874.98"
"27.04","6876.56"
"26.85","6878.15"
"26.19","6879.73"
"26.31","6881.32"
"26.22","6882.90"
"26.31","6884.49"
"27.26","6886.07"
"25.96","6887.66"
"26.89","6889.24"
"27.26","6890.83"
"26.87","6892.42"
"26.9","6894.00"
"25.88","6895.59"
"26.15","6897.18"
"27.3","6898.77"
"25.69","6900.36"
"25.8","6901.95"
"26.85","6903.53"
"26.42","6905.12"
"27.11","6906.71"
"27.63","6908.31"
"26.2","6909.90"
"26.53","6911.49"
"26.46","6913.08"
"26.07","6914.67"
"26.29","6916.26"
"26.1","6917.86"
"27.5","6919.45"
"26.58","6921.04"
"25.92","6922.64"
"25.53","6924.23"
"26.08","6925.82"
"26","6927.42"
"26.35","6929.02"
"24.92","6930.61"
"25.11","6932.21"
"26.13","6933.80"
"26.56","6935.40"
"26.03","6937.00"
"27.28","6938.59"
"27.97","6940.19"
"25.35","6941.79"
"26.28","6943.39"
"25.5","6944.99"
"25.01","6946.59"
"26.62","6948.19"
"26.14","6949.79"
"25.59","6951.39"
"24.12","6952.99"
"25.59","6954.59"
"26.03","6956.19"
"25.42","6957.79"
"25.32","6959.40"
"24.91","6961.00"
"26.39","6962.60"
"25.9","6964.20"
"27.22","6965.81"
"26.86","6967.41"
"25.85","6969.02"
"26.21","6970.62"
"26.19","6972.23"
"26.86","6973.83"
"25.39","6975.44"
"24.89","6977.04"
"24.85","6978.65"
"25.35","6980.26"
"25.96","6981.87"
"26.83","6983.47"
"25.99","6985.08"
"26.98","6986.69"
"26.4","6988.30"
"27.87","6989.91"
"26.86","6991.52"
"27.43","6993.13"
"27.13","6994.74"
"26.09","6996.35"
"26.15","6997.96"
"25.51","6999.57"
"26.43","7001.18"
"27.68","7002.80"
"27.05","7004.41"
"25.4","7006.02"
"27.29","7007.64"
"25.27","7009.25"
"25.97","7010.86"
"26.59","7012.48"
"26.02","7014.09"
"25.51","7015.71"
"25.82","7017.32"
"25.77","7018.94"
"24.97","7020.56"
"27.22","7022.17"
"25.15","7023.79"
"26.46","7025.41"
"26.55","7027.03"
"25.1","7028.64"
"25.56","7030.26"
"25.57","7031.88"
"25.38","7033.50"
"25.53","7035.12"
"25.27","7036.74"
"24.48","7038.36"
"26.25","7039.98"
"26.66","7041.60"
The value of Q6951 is 0.02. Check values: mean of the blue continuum 26.4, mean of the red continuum 26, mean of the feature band 25.6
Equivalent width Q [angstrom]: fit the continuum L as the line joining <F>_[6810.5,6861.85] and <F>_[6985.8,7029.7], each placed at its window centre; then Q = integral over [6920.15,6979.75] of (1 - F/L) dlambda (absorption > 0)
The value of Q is 1.0 angstrom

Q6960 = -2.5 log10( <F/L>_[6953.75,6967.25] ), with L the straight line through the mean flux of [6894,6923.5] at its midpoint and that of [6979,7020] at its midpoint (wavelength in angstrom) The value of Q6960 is 0.02 mag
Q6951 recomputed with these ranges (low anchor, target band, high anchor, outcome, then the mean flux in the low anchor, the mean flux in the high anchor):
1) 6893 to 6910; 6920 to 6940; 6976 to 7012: 0.015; 26.6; 26.3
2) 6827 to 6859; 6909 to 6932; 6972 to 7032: 0.007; 26.5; 26.2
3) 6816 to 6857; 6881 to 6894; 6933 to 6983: -0.017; 26.5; 25.9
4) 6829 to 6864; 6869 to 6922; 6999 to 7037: -0.014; 26.3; 26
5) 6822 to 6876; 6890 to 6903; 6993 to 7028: -0.005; 26.4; 26.2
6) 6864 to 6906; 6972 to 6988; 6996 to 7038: 0.008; 26.6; 26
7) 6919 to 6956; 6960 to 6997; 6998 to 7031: -0.010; 26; 26.1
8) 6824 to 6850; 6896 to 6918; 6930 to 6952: -0.012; 26.5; 26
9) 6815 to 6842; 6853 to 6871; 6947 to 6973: 0.006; 26.5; 25.9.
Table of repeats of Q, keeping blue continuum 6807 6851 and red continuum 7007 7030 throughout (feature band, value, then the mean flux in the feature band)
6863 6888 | -0.1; 26.6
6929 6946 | 0.1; 26.1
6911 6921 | -0.1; 26.5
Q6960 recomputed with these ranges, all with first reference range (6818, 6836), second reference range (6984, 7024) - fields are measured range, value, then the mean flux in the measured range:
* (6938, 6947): 0.01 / 26.2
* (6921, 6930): 0.02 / 26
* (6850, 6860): 0.00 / 26.4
